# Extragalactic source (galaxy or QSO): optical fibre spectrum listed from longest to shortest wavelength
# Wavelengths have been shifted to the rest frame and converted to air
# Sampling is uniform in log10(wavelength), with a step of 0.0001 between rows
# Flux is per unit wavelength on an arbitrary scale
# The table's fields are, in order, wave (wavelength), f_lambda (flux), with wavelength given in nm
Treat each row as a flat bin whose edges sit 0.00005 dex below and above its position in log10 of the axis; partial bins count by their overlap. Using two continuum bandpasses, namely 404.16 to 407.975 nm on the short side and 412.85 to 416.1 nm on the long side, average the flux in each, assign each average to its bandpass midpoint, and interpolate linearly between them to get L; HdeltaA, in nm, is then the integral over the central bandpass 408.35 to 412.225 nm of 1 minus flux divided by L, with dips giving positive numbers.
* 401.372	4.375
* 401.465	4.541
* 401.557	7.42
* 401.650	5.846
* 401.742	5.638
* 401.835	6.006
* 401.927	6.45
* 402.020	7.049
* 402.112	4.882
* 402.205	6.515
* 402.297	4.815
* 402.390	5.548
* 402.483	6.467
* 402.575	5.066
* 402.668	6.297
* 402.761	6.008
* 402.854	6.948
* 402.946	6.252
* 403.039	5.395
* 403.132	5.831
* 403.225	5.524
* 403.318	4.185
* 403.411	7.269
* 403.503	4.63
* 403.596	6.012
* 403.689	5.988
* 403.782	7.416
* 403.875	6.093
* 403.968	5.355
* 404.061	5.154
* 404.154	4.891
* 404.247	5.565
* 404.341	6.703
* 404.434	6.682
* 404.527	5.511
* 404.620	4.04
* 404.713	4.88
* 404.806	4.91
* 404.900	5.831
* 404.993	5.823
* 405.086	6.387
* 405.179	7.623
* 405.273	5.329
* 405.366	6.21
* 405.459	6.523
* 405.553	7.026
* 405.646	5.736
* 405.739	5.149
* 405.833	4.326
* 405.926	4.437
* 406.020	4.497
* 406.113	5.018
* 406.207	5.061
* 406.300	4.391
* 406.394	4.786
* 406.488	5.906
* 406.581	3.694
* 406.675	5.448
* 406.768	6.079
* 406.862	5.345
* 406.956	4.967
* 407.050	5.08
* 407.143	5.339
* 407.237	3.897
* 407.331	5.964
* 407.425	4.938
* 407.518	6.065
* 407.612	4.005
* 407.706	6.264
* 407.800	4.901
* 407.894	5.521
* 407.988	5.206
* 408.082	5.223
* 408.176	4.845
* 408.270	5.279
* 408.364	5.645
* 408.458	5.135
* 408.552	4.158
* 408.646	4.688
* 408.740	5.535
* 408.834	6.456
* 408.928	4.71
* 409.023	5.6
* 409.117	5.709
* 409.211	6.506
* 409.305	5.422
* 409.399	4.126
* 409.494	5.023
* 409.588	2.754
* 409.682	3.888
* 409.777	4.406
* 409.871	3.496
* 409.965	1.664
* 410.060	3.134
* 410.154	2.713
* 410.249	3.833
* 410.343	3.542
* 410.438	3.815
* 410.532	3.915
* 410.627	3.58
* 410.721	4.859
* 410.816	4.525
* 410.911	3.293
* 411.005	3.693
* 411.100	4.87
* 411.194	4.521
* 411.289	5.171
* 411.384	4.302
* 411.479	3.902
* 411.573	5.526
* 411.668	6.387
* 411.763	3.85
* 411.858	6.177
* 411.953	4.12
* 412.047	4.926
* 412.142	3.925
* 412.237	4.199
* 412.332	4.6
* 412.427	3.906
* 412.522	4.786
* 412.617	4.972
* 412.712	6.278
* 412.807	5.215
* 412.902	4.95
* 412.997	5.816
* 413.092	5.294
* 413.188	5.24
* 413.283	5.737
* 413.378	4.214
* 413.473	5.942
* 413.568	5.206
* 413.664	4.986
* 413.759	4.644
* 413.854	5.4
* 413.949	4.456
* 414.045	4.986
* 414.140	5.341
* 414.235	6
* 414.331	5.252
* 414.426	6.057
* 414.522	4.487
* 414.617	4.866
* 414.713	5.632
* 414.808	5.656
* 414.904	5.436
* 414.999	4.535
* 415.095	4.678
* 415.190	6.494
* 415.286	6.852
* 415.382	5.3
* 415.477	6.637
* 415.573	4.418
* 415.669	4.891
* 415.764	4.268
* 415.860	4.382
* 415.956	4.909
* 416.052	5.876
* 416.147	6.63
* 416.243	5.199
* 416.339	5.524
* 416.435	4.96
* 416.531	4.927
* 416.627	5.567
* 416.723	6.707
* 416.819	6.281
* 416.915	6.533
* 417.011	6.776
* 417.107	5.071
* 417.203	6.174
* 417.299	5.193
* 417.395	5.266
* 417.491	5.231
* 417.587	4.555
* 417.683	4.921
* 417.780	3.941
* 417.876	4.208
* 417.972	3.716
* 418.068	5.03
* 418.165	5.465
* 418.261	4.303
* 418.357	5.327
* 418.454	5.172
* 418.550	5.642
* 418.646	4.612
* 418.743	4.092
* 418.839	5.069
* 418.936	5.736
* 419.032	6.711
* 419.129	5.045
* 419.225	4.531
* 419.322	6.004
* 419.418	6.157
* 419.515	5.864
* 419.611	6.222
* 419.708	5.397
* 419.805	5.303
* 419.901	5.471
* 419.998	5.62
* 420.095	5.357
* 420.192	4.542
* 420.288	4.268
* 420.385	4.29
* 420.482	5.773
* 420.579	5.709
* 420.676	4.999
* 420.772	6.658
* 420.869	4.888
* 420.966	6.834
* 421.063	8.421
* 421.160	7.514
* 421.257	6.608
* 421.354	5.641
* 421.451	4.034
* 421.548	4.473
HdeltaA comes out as 0.627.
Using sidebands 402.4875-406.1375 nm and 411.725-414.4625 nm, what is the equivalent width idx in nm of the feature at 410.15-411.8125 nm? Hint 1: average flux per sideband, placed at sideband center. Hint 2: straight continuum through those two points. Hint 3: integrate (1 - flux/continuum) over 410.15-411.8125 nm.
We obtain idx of 0.30 nm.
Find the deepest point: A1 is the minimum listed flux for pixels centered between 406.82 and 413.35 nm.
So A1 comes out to 1.664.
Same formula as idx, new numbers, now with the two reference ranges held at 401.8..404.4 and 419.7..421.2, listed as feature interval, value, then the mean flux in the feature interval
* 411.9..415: 0.37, 5.07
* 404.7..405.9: 0.00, 5.83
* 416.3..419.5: 0.24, 5.29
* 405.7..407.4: 0.25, 4.96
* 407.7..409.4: 0.14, 5.32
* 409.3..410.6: 0.48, 3.64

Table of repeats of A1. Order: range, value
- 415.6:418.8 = 3.716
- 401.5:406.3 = 4.04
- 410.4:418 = 3.293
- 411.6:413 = 3.85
